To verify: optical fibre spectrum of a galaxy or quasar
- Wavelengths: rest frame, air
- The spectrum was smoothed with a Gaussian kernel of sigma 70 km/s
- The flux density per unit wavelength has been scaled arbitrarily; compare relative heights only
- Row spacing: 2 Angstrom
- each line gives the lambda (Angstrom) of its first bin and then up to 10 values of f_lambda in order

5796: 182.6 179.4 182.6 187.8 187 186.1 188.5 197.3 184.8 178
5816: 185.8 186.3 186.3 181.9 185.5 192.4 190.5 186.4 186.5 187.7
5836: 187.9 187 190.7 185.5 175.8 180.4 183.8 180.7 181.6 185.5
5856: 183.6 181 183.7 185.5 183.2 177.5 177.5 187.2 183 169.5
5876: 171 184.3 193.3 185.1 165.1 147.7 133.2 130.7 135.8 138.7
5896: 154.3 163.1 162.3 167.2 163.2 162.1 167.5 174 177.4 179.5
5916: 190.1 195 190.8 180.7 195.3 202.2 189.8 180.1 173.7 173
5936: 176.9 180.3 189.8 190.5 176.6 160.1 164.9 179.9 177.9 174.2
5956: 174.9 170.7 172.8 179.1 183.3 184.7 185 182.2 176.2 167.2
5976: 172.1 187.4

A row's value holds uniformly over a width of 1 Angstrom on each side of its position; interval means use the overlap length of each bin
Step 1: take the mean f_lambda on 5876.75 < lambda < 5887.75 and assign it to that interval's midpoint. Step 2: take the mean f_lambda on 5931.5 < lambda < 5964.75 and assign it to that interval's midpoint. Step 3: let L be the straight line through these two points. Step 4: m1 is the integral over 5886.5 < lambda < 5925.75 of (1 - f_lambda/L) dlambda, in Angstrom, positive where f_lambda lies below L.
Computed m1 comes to 1.6 Angstrom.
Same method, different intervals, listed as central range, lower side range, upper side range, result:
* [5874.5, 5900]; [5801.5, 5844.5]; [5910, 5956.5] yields 3.4 Angstrom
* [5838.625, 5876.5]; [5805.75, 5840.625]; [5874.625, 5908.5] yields -1.7 Angstrom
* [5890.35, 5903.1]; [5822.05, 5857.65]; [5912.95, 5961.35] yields 2.1 Angstrom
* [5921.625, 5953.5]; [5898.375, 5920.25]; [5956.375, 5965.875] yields -0.9 Angstrom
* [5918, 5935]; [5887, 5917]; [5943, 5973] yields -2.0 Angstrom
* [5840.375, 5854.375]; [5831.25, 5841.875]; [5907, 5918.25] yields 0.3 Angstrom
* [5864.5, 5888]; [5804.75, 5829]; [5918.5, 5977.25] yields 1.1 Angstrom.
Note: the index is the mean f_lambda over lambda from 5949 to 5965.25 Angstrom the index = 177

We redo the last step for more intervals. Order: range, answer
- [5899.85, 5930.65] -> 180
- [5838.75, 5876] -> 182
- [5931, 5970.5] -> 177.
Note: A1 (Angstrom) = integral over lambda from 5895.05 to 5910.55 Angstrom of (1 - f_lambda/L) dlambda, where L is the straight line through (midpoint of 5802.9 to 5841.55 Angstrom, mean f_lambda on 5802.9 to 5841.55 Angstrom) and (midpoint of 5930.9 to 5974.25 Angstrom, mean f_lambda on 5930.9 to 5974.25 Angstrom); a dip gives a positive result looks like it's 1.5 Angstrom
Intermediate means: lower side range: 187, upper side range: 177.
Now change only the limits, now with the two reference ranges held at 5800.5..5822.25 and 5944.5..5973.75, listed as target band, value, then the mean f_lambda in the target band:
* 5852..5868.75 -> 0.1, 182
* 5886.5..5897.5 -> 2.5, 140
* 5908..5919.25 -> -0.2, 182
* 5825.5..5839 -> -0.2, 188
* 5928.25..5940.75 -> -0.1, 179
